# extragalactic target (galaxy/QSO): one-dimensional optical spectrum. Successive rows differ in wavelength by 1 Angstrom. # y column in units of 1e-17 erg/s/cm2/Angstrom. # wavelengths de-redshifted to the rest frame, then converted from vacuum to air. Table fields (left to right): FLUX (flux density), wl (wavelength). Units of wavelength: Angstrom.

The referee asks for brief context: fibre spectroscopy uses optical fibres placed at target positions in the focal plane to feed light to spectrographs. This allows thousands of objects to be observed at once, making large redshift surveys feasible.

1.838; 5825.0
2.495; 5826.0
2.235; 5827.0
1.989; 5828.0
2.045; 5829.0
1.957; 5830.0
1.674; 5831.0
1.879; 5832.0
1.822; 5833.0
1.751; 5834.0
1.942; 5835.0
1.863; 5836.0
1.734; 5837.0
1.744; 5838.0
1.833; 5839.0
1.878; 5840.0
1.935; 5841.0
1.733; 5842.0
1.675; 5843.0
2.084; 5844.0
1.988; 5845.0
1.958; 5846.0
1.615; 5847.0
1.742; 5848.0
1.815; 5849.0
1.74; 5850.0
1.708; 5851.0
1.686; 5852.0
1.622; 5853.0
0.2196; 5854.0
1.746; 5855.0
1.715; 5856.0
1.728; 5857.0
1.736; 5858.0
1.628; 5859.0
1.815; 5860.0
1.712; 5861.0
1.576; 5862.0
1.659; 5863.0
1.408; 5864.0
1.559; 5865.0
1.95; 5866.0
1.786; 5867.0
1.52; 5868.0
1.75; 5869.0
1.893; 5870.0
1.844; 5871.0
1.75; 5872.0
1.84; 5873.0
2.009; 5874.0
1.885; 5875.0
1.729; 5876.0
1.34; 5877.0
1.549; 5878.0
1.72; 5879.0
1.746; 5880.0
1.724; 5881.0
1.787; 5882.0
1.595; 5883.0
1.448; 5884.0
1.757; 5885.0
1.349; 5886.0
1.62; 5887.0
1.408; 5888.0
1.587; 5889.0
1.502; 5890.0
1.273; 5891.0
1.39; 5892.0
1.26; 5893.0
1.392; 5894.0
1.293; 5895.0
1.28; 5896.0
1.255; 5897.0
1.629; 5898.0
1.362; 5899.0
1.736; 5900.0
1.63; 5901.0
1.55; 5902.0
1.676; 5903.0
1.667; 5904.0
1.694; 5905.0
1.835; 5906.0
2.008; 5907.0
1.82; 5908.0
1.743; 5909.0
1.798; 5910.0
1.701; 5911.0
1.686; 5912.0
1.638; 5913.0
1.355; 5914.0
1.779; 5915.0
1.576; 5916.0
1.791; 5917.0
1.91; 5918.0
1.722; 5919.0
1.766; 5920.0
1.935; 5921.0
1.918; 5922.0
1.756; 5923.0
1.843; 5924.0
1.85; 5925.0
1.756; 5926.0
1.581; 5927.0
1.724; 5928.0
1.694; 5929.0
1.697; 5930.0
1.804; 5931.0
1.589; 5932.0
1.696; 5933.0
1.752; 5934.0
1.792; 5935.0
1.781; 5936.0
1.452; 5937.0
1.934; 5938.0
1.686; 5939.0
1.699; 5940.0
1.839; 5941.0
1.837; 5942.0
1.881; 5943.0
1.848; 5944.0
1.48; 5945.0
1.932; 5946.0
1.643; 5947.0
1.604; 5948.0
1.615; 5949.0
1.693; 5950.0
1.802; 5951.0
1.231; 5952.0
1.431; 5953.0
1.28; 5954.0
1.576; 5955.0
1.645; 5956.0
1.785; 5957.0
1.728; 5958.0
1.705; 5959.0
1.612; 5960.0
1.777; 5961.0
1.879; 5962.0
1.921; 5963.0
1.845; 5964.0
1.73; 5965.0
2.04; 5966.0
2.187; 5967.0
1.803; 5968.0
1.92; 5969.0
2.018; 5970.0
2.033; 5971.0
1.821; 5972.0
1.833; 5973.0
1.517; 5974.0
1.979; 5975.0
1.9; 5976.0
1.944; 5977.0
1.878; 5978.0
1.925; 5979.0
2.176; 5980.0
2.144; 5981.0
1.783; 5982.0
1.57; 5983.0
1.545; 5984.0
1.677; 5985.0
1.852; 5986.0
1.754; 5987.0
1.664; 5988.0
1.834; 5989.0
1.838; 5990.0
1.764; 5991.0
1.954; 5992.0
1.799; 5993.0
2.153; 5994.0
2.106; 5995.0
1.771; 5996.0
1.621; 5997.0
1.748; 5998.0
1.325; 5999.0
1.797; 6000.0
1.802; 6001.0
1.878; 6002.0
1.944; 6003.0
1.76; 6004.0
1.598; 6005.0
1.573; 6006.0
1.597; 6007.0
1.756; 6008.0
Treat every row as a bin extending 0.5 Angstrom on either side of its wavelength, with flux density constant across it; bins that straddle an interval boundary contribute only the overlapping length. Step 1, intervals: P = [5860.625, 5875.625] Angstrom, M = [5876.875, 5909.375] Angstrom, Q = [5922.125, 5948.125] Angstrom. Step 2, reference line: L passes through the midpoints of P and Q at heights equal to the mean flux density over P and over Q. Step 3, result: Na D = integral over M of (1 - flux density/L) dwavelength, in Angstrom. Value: 3.3 Angstrom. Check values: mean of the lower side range 1.74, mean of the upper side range 1.74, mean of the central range 1.57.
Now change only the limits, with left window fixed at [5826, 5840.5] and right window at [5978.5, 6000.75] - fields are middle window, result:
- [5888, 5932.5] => 5.09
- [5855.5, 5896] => 5.42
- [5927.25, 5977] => 2.22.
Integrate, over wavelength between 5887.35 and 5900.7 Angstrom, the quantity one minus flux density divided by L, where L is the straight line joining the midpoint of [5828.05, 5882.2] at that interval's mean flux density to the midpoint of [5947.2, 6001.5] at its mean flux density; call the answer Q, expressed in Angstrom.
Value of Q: 2.5 Angstrom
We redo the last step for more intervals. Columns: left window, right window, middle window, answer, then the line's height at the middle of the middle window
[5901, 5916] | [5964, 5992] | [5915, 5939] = -0.11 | 1.74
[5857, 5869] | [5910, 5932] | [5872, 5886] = -0.01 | 1.69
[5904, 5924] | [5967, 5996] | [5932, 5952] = 0.95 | 1.8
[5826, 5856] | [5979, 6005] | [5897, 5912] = 0.92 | 1.8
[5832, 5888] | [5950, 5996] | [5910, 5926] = 0.07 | 1.76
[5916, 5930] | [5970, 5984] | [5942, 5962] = 1.91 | 1.83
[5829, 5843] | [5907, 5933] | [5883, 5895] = 2.18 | 1.77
